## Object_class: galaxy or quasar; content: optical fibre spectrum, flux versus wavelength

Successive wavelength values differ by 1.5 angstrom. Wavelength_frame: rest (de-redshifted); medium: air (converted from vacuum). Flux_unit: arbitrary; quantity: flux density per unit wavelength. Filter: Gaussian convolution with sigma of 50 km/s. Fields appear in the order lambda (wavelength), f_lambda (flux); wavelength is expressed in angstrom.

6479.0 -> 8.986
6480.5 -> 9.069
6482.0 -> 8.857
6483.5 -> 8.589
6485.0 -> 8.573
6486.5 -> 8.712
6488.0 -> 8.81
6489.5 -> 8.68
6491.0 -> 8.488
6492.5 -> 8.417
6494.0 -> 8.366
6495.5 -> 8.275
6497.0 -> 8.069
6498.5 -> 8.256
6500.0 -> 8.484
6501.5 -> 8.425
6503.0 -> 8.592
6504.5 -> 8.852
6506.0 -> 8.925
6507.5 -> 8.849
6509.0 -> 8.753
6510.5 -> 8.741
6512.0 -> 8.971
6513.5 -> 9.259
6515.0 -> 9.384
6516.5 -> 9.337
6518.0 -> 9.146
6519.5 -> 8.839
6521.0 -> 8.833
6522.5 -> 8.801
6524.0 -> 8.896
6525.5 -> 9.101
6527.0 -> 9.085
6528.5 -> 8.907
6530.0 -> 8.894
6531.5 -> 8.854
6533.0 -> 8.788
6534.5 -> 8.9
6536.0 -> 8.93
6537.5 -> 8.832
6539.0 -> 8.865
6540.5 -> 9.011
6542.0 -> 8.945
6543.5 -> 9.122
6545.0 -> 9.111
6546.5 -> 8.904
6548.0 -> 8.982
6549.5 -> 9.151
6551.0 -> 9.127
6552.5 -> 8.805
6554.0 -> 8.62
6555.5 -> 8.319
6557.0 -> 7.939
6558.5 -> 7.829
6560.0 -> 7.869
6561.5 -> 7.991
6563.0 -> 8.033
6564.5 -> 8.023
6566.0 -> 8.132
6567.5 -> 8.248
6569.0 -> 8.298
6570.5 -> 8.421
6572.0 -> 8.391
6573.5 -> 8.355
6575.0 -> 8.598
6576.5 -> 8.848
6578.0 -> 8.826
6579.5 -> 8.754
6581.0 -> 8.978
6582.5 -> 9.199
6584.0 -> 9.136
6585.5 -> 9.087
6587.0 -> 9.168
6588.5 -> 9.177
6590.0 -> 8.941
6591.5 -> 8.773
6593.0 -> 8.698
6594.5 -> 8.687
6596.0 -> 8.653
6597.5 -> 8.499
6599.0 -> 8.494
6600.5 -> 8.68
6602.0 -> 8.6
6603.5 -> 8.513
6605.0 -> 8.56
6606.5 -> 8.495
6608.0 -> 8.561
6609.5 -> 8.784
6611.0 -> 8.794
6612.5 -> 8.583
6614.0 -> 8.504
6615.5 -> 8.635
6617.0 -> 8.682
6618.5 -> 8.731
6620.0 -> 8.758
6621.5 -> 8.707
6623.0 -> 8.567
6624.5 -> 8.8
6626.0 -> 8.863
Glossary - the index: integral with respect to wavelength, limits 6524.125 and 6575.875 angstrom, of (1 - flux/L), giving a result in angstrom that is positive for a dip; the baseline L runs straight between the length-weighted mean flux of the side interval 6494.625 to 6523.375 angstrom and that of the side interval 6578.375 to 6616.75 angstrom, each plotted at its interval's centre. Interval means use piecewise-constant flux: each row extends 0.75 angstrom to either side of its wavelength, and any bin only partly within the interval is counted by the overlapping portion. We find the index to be 0.8 angstrom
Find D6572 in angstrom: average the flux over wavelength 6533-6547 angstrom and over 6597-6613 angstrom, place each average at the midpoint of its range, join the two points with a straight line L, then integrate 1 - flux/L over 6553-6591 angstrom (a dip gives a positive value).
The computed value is 1.1 angstrom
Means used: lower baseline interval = 8.95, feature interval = 8.53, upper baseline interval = 8.6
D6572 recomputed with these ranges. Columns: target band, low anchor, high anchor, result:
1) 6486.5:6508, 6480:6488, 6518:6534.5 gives 0.65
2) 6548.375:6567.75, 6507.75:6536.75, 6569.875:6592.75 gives 1.23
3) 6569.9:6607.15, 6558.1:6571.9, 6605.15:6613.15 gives -1.56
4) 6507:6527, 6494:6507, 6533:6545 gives -0.73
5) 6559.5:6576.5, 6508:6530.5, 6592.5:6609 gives 0.98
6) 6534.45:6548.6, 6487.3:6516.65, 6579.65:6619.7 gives -0.41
